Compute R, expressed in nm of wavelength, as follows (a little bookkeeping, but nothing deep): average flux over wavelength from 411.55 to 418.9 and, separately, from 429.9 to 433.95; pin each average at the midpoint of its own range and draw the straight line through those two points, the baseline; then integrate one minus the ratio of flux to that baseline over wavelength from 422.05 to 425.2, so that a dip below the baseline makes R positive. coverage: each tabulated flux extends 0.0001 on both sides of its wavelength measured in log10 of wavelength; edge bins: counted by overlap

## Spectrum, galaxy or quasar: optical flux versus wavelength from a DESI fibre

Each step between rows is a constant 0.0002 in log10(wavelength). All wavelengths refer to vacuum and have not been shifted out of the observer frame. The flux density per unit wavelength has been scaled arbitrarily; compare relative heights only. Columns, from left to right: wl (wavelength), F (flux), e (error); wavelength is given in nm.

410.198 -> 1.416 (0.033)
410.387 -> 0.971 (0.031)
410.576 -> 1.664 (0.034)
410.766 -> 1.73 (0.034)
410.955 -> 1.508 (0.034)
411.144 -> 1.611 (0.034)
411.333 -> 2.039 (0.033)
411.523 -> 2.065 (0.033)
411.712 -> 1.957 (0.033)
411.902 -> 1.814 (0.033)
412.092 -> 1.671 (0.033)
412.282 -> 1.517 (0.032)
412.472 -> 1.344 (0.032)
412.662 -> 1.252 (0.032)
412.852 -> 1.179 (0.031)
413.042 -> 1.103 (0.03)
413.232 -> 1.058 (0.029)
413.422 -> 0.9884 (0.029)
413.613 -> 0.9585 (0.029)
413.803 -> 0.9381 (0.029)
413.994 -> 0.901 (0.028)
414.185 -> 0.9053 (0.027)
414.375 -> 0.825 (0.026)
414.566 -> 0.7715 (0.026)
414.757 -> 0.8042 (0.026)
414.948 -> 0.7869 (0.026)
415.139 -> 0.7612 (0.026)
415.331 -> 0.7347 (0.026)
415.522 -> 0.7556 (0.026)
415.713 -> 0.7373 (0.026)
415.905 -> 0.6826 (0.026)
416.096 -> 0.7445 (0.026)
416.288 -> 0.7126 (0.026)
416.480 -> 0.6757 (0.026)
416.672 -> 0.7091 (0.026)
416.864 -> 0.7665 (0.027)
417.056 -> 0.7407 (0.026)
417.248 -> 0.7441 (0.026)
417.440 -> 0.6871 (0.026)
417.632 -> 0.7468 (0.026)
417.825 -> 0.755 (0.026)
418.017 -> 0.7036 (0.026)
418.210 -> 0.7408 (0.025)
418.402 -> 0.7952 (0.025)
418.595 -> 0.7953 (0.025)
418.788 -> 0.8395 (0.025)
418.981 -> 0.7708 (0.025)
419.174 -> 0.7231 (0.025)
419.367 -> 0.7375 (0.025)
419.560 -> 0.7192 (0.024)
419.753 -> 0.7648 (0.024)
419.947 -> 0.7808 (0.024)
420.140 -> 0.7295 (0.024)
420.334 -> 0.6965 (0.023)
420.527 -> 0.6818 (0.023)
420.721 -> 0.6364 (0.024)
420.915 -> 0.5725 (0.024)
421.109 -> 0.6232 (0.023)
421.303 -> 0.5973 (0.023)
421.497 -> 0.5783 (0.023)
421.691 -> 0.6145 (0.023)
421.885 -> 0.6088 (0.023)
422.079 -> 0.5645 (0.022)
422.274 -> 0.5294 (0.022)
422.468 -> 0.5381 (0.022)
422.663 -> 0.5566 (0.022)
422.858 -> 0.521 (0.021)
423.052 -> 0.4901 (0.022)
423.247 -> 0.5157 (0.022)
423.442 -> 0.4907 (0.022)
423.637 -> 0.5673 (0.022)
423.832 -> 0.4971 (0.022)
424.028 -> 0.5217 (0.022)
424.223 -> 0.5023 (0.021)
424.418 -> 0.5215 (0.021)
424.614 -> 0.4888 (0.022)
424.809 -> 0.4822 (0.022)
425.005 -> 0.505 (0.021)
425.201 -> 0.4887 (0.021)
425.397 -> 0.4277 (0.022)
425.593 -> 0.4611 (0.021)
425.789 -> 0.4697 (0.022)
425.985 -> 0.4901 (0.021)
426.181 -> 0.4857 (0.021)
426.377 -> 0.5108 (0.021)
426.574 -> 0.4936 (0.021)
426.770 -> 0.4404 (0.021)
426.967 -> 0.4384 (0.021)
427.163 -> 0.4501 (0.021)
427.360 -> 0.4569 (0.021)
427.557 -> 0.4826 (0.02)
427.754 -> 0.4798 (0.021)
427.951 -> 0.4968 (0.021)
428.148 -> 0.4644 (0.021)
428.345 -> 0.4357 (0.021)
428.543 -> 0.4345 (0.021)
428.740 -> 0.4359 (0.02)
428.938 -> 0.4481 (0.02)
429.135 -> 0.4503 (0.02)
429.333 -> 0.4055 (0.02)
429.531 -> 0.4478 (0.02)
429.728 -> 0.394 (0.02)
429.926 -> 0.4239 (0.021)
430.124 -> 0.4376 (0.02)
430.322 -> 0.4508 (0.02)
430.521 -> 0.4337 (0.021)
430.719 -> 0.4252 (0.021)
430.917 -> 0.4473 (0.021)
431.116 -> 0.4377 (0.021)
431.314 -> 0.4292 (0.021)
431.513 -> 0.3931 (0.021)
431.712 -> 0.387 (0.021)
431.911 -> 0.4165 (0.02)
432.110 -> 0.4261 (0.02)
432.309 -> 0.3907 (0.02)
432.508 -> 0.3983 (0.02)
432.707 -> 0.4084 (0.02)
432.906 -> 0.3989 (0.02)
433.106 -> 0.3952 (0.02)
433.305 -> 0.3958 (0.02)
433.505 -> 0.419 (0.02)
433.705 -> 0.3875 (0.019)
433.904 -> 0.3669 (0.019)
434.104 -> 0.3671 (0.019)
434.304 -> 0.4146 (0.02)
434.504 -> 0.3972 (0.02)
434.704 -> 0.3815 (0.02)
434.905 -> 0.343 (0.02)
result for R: 0.75 nm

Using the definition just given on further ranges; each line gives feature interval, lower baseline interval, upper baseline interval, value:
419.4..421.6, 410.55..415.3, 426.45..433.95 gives 0.56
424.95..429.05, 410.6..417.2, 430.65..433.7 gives 0.95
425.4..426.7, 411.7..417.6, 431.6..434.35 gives 0.27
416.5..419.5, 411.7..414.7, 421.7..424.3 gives 0.37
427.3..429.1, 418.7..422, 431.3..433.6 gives 0.16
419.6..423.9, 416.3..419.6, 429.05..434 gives 0.36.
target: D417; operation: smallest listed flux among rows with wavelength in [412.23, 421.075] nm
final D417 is 0.5725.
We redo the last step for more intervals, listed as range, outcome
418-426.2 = 0.4277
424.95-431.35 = 0.394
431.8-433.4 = 0.3907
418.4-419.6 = 0.7192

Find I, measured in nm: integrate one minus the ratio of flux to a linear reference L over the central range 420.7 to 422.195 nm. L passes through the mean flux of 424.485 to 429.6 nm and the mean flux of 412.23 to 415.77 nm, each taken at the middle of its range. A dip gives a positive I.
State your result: 0.177 nm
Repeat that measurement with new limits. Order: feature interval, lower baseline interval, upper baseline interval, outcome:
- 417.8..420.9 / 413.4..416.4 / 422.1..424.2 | -0.39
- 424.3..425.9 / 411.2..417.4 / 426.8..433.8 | 0.38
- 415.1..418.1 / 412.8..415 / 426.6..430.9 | 0.41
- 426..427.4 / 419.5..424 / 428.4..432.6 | 0.09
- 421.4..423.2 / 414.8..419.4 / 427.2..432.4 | 0.19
